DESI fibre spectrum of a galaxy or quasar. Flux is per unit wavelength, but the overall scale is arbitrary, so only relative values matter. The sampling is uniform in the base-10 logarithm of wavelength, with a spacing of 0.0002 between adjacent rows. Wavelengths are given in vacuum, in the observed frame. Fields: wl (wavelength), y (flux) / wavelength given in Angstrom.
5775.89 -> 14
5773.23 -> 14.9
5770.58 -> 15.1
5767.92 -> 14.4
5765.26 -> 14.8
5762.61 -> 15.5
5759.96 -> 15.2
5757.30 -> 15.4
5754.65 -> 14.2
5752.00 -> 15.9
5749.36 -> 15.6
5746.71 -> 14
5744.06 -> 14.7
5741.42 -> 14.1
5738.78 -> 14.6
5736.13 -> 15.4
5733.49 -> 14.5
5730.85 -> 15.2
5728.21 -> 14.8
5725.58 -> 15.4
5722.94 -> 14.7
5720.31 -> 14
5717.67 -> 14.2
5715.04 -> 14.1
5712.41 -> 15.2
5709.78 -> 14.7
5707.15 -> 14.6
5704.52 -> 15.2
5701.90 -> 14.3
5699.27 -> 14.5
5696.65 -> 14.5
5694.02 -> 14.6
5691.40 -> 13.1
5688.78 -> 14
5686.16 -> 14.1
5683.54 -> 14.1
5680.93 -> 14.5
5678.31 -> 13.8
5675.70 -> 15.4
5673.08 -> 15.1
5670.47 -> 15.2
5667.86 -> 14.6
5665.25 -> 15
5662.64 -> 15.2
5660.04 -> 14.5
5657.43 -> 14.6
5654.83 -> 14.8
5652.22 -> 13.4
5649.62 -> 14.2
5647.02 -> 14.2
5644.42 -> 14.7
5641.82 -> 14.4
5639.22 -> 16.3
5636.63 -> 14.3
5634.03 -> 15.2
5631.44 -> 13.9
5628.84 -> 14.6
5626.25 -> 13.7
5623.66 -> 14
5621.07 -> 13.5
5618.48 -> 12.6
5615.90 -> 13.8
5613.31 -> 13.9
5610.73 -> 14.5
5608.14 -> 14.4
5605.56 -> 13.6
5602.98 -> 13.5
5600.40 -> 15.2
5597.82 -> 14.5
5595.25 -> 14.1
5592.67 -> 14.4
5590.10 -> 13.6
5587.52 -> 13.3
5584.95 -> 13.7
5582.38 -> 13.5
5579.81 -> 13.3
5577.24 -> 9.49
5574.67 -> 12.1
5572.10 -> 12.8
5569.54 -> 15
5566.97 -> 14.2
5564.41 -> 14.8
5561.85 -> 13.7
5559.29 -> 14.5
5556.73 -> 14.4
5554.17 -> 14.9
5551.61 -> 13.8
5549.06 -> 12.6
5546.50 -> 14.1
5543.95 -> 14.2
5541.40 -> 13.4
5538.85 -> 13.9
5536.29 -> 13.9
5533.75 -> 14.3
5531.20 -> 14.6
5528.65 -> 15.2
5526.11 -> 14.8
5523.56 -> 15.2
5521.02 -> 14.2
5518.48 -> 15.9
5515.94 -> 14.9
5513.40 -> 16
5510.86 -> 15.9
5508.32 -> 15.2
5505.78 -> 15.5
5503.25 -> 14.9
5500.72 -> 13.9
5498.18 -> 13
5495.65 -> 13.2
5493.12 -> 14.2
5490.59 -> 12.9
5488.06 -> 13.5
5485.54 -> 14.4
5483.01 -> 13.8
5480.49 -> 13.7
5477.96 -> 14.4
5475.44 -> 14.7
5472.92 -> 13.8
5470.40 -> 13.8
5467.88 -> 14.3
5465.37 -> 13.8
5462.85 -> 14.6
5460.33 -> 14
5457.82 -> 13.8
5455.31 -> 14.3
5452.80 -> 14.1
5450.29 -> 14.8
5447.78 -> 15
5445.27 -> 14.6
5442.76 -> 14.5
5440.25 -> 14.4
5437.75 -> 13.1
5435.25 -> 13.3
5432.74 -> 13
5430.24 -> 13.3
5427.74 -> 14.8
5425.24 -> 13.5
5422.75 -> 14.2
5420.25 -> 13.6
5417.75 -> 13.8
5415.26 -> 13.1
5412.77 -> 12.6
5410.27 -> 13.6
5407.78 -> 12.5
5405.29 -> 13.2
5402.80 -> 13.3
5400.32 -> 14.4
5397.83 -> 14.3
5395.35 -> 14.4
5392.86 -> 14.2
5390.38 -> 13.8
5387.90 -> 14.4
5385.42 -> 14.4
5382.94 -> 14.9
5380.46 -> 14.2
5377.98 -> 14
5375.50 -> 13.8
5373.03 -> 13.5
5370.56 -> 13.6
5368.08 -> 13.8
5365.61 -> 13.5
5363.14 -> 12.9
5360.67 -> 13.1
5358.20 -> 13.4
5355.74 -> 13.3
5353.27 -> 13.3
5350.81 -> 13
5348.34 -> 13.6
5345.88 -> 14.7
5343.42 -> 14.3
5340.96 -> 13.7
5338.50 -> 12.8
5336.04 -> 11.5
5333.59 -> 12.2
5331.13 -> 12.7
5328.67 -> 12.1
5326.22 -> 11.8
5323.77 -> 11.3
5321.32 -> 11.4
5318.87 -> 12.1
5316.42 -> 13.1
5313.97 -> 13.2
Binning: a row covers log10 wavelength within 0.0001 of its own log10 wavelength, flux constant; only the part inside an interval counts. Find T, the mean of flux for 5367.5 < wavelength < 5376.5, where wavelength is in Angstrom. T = 13.7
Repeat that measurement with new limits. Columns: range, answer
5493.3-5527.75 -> 14.8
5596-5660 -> 14.2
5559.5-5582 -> 13.2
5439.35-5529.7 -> 14.4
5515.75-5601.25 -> 14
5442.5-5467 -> 14.3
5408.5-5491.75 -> 13.9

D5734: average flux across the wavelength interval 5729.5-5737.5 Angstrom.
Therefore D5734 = 15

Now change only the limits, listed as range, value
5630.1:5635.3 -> 14.5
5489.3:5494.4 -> 13.5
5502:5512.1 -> 15.4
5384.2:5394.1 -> 14.2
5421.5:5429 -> 14.2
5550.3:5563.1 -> 14.3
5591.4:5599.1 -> 14.3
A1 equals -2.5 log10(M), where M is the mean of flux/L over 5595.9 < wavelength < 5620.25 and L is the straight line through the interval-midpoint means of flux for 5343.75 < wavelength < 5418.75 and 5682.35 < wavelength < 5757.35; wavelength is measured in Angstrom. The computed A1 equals 0.023 mag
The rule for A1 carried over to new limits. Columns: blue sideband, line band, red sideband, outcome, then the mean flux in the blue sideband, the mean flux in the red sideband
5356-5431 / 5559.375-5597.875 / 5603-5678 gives 0.057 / 13.7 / 14.4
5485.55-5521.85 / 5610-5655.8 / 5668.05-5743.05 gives 0.025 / 14.5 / 14.6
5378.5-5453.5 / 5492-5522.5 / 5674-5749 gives -0.048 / 13.9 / 14.5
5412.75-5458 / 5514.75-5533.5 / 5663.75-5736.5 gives -0.059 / 13.9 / 14.6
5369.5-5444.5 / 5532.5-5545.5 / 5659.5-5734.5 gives 0.016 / 13.8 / 14.6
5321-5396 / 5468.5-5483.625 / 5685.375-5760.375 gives -0.022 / 13.4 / 14.6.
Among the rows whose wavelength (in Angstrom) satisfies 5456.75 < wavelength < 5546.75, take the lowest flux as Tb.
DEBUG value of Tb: 12.9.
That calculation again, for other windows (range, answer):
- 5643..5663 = 13.4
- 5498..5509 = 13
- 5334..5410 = 11.5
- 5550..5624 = 9.49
